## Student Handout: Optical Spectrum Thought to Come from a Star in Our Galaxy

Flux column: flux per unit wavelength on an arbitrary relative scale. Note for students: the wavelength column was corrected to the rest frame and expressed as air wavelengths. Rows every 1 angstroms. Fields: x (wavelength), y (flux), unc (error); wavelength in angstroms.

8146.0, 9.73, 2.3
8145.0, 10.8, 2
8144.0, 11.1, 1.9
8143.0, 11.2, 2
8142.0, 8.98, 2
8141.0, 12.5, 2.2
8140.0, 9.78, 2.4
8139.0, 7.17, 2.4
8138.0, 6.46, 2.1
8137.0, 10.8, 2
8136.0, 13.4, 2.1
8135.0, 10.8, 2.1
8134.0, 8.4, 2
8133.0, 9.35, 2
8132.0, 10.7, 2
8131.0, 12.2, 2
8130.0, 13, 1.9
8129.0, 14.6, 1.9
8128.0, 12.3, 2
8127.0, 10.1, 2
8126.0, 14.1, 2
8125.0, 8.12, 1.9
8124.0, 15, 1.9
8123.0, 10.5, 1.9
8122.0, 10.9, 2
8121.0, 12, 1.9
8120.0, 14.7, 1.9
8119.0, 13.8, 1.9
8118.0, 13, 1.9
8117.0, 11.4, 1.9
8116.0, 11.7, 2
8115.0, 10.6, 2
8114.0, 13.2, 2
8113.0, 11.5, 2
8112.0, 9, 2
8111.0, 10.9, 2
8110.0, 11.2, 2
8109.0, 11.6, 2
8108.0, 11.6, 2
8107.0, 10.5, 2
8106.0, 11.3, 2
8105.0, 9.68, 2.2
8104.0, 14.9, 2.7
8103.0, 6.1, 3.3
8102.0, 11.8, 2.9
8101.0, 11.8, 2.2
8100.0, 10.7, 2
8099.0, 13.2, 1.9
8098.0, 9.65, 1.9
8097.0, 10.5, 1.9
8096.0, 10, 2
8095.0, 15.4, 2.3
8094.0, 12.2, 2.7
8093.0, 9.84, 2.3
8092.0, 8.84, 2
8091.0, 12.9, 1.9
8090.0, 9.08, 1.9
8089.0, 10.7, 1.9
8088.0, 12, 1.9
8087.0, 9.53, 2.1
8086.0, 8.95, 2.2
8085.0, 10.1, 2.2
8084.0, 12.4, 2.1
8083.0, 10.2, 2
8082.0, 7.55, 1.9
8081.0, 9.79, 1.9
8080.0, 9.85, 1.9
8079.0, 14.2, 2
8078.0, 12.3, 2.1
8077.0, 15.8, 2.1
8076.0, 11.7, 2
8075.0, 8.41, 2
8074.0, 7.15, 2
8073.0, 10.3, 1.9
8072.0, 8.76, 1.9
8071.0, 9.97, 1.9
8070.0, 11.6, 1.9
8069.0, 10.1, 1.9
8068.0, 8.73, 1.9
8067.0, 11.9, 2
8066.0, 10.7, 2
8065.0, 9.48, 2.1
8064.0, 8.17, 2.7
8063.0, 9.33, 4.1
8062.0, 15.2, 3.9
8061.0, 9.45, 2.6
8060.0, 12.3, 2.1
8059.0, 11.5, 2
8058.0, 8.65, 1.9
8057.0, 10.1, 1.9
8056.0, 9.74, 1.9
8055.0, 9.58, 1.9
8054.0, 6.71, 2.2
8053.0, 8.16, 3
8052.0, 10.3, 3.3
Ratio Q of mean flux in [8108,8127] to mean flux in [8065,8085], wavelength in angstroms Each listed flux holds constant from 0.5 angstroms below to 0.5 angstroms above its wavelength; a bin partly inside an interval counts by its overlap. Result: 1.1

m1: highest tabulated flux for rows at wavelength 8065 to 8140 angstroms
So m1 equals 15.8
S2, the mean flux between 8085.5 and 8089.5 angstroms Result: 10.3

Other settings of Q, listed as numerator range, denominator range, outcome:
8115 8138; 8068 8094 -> 1.12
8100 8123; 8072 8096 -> 1.06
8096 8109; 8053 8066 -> 1.10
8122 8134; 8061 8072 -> 1.12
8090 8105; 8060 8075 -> 1.11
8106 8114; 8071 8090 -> 1.06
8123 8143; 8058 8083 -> 1.04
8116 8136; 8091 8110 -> 1.07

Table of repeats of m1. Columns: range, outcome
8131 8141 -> 13.4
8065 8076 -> 11.9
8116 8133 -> 15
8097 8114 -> 14.9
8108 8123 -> 14.7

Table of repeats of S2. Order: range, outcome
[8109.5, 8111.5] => 11.1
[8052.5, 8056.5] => 8.55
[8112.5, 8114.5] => 12.3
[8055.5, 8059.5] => 10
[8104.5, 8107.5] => 10.5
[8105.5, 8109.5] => 11.2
